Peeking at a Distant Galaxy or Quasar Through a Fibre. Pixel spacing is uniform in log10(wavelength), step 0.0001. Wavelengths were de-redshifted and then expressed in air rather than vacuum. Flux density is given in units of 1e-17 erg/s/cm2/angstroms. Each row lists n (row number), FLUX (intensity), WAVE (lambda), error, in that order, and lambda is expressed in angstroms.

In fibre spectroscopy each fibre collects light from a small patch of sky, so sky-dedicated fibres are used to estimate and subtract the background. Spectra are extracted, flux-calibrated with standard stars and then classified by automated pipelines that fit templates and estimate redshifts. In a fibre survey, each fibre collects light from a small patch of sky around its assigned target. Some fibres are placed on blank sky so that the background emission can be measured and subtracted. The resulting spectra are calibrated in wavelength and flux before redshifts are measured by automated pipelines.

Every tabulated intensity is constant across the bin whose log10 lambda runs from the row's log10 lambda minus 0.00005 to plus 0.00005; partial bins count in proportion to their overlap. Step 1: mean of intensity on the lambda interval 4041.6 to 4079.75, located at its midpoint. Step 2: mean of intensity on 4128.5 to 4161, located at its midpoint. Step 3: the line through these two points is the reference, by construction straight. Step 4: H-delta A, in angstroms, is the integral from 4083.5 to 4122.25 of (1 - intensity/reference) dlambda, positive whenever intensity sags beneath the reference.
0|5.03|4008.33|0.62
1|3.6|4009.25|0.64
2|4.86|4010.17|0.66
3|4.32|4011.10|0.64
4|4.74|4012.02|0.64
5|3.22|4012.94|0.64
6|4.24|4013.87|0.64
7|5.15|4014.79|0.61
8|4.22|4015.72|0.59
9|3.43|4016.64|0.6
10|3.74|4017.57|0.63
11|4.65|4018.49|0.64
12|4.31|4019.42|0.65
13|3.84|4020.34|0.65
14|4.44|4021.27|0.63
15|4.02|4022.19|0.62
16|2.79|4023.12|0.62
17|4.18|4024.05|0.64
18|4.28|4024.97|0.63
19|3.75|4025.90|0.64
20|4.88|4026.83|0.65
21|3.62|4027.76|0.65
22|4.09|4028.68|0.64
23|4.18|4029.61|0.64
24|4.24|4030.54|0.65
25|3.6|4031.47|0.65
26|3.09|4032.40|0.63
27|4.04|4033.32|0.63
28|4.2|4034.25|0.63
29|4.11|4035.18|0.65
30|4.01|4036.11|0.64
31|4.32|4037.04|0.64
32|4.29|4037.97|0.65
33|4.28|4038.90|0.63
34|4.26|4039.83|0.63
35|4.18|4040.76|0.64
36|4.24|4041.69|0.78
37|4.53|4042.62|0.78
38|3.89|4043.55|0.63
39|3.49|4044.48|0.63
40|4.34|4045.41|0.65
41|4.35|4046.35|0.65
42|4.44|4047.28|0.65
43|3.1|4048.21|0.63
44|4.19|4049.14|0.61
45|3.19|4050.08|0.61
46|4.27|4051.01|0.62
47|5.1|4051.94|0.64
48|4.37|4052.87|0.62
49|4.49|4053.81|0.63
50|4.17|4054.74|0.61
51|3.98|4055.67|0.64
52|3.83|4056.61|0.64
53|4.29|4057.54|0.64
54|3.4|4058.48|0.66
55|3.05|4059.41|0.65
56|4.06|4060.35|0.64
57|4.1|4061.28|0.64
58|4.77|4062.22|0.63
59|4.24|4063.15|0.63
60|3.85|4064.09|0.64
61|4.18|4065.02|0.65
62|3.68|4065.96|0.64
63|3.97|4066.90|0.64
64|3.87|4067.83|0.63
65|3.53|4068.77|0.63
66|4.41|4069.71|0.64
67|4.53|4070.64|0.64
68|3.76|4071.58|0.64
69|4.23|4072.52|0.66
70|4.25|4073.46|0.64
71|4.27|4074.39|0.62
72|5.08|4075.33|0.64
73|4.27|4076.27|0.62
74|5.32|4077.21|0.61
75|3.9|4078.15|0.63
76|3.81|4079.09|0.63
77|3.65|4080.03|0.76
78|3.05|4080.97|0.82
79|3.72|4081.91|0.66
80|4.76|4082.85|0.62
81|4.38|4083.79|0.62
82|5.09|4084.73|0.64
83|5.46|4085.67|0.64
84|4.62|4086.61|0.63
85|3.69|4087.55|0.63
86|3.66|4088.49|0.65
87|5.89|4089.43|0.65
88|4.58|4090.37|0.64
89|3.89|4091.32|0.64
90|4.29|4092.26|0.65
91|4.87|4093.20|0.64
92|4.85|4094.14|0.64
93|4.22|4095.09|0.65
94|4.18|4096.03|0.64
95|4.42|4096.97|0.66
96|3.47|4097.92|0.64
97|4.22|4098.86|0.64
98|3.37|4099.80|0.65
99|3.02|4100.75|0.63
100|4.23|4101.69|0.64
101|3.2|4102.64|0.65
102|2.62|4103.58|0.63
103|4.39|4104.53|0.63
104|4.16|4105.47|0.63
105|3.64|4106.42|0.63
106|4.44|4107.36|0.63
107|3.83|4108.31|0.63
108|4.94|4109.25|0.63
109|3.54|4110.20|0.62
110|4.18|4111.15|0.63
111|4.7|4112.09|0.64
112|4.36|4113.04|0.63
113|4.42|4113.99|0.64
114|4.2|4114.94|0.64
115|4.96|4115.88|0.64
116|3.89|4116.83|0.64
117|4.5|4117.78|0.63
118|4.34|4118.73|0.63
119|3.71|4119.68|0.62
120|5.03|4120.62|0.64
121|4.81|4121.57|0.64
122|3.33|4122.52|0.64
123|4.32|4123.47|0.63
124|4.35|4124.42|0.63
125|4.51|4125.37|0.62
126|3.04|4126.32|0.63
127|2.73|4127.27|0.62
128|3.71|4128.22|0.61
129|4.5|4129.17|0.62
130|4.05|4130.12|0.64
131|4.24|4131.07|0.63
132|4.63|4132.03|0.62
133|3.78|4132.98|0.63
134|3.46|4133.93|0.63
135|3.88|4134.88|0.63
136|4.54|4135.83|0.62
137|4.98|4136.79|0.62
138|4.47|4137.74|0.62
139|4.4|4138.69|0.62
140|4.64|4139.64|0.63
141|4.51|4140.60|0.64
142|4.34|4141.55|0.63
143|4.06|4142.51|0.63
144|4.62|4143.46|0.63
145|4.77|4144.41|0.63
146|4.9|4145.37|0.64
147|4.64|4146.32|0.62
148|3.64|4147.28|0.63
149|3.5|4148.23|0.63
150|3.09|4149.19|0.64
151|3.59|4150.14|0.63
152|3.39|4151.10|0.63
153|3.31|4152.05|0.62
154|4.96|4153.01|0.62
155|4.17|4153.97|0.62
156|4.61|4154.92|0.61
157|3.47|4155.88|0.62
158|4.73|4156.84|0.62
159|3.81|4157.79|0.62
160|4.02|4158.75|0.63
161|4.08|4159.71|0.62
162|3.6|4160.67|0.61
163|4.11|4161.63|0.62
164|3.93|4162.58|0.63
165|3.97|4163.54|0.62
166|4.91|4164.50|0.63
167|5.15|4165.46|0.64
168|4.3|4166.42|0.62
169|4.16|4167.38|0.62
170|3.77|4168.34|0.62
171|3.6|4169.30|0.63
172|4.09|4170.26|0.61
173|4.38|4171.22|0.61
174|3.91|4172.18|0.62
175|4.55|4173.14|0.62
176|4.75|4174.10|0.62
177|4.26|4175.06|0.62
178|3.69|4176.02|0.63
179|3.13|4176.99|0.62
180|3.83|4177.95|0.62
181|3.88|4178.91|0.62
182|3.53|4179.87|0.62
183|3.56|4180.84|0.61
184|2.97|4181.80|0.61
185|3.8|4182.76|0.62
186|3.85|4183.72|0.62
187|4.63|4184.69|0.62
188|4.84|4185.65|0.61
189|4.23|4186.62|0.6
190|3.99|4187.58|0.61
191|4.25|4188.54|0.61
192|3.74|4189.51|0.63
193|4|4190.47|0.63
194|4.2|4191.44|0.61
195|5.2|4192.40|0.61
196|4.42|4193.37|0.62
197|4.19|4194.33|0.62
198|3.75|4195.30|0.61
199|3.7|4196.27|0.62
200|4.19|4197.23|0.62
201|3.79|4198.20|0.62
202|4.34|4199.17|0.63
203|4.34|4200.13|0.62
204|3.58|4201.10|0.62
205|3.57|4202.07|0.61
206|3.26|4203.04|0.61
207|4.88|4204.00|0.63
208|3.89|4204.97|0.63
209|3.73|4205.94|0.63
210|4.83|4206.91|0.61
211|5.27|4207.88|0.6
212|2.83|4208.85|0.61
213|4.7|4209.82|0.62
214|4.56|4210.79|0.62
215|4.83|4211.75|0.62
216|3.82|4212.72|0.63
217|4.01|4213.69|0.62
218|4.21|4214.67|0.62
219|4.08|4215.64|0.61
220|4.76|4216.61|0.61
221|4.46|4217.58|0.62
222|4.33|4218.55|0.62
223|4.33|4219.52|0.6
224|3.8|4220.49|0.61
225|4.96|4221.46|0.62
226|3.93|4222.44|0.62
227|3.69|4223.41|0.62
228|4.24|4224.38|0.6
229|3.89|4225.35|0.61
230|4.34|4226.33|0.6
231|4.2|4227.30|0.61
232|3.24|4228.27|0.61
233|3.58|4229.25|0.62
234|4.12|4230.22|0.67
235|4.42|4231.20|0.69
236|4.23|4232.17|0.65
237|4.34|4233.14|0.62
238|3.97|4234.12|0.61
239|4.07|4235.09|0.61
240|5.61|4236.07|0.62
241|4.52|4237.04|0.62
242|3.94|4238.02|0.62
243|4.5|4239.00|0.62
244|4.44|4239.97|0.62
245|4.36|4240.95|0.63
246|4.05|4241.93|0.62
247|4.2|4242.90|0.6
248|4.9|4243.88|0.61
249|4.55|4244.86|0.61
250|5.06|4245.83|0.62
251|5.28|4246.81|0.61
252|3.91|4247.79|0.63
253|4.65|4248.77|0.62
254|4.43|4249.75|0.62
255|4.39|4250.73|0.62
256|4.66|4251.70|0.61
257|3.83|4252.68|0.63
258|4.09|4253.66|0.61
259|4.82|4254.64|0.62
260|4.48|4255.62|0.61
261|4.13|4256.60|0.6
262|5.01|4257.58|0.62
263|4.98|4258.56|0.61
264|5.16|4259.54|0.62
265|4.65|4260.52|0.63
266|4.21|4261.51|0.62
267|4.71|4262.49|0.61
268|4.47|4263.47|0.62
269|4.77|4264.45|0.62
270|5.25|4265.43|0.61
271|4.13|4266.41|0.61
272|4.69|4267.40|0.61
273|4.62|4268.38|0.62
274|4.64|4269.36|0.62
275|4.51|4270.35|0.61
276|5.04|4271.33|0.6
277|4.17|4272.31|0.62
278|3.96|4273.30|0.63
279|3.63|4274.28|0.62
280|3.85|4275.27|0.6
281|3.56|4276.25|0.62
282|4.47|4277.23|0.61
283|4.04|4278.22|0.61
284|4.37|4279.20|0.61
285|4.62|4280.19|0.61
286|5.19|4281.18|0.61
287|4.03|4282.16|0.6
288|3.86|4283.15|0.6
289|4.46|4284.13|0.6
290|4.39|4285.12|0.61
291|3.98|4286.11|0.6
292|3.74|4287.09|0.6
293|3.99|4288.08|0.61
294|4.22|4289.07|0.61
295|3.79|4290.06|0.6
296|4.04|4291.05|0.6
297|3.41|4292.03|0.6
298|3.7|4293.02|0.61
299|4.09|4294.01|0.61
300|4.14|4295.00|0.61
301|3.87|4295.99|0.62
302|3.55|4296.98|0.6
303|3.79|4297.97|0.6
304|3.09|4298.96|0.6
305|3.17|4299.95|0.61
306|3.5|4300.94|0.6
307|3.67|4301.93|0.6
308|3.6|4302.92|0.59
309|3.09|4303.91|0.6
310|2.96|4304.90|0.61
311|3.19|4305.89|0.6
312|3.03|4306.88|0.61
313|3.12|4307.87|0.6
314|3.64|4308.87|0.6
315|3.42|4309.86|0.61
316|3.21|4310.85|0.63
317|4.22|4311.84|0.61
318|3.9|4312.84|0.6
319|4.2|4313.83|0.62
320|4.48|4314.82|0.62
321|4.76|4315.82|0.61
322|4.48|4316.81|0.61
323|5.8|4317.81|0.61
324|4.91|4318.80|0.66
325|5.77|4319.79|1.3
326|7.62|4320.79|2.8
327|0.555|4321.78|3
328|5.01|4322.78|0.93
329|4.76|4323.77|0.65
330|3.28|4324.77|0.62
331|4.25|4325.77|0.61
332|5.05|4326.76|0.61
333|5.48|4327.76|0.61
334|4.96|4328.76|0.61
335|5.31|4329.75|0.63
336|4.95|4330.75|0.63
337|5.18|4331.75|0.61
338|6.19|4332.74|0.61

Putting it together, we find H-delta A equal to -1.0 angstroms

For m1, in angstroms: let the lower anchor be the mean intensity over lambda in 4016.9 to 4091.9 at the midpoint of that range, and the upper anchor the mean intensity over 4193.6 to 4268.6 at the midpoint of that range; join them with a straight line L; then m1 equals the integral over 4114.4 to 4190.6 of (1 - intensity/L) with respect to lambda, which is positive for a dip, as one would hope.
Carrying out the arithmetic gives 2.3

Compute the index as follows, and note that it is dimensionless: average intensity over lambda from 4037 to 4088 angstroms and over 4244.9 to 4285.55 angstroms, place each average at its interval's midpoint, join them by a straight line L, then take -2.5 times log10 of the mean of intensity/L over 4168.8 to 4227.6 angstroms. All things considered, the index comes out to 0.07 mag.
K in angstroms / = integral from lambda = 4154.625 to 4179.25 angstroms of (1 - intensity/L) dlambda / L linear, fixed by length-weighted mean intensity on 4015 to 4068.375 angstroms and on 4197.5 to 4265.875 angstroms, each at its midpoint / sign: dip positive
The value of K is 0.79 angstroms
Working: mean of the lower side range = 4.05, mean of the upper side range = 4.33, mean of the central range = 4.1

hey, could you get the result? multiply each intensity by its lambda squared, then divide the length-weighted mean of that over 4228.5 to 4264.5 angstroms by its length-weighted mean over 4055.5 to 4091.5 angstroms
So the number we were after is 1.16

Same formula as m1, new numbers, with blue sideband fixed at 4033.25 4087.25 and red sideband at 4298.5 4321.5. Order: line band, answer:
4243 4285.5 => -4.7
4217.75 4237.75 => -0.7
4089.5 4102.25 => -0.1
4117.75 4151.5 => -0.2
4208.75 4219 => -0.6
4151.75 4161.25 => 0.0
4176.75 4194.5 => 0.3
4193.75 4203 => 0.4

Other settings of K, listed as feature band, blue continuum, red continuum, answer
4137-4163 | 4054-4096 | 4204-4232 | 0.4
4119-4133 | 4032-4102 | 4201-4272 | 0.5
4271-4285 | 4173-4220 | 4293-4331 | -0.4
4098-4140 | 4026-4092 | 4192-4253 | 1.0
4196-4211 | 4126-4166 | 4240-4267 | 0.9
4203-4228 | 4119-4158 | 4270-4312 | -1.6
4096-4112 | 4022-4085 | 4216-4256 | 1.0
